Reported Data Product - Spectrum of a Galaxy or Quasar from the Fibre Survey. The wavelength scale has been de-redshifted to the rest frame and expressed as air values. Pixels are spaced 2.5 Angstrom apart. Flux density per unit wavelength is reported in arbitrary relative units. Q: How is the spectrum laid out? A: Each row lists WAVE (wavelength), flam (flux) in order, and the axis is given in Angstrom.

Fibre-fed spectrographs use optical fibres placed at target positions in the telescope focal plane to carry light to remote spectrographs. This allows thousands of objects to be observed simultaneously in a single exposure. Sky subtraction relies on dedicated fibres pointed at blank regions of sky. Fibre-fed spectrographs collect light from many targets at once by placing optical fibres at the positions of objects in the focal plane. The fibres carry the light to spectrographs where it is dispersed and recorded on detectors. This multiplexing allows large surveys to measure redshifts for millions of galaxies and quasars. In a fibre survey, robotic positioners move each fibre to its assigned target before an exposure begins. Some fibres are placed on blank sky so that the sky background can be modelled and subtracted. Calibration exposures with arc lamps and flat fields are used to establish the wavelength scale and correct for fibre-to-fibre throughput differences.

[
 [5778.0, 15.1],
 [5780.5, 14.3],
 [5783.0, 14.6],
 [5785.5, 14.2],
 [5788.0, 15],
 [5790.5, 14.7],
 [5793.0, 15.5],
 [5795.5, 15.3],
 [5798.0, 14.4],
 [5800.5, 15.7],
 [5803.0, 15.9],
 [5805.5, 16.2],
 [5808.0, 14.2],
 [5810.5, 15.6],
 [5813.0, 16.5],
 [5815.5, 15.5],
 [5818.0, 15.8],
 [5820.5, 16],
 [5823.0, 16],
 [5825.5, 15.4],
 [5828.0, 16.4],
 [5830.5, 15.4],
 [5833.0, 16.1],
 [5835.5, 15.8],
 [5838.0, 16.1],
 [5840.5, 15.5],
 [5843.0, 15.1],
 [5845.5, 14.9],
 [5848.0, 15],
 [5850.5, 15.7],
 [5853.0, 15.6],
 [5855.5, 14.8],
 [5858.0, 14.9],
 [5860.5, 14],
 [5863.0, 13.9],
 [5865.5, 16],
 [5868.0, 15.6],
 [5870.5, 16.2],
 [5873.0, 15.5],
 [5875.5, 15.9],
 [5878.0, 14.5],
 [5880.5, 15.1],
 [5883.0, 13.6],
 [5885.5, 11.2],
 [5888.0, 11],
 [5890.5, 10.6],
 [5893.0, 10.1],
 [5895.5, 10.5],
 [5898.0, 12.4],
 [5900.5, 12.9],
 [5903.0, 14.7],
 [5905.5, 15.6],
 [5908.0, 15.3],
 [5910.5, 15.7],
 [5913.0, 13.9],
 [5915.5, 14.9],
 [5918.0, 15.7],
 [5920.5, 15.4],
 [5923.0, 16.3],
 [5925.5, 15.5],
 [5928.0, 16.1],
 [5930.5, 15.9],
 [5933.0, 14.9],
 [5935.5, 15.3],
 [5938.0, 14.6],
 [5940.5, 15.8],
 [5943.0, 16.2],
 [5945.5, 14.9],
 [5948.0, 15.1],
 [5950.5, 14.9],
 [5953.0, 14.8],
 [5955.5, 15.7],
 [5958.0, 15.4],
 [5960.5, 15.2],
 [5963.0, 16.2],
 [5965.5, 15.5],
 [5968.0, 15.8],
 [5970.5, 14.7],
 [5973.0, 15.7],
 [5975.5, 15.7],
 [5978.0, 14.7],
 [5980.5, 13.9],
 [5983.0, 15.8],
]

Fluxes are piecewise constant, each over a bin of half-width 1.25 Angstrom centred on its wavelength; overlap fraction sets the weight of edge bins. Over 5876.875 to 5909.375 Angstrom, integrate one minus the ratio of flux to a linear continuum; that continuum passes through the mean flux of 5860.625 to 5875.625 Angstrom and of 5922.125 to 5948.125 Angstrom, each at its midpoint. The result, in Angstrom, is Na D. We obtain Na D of 5.3 Angstrom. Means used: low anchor 15.4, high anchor 15.5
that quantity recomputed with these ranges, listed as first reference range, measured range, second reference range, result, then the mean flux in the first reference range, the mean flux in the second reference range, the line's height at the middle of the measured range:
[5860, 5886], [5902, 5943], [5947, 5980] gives -0.8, 14.8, 15.3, 15.1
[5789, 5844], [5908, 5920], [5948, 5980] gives 0.2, 15.6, 15.3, 15.4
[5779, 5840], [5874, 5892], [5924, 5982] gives 2.7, 15.4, 15.3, 15.4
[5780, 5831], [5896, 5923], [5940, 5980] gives 1.3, 15.4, 15.4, 15.4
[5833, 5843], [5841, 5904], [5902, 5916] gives 5.8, 15.8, 15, 15.4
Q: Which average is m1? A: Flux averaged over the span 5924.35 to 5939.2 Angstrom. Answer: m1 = 15.4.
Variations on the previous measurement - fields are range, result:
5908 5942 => 15.4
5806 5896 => 14.8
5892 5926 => 14.2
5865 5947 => 14.5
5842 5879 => 15.2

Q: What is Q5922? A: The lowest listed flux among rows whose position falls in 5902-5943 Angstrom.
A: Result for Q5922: 13.9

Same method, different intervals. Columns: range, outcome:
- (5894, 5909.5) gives 10.5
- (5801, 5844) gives 14.2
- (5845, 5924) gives 10.1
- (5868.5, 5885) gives 13.6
